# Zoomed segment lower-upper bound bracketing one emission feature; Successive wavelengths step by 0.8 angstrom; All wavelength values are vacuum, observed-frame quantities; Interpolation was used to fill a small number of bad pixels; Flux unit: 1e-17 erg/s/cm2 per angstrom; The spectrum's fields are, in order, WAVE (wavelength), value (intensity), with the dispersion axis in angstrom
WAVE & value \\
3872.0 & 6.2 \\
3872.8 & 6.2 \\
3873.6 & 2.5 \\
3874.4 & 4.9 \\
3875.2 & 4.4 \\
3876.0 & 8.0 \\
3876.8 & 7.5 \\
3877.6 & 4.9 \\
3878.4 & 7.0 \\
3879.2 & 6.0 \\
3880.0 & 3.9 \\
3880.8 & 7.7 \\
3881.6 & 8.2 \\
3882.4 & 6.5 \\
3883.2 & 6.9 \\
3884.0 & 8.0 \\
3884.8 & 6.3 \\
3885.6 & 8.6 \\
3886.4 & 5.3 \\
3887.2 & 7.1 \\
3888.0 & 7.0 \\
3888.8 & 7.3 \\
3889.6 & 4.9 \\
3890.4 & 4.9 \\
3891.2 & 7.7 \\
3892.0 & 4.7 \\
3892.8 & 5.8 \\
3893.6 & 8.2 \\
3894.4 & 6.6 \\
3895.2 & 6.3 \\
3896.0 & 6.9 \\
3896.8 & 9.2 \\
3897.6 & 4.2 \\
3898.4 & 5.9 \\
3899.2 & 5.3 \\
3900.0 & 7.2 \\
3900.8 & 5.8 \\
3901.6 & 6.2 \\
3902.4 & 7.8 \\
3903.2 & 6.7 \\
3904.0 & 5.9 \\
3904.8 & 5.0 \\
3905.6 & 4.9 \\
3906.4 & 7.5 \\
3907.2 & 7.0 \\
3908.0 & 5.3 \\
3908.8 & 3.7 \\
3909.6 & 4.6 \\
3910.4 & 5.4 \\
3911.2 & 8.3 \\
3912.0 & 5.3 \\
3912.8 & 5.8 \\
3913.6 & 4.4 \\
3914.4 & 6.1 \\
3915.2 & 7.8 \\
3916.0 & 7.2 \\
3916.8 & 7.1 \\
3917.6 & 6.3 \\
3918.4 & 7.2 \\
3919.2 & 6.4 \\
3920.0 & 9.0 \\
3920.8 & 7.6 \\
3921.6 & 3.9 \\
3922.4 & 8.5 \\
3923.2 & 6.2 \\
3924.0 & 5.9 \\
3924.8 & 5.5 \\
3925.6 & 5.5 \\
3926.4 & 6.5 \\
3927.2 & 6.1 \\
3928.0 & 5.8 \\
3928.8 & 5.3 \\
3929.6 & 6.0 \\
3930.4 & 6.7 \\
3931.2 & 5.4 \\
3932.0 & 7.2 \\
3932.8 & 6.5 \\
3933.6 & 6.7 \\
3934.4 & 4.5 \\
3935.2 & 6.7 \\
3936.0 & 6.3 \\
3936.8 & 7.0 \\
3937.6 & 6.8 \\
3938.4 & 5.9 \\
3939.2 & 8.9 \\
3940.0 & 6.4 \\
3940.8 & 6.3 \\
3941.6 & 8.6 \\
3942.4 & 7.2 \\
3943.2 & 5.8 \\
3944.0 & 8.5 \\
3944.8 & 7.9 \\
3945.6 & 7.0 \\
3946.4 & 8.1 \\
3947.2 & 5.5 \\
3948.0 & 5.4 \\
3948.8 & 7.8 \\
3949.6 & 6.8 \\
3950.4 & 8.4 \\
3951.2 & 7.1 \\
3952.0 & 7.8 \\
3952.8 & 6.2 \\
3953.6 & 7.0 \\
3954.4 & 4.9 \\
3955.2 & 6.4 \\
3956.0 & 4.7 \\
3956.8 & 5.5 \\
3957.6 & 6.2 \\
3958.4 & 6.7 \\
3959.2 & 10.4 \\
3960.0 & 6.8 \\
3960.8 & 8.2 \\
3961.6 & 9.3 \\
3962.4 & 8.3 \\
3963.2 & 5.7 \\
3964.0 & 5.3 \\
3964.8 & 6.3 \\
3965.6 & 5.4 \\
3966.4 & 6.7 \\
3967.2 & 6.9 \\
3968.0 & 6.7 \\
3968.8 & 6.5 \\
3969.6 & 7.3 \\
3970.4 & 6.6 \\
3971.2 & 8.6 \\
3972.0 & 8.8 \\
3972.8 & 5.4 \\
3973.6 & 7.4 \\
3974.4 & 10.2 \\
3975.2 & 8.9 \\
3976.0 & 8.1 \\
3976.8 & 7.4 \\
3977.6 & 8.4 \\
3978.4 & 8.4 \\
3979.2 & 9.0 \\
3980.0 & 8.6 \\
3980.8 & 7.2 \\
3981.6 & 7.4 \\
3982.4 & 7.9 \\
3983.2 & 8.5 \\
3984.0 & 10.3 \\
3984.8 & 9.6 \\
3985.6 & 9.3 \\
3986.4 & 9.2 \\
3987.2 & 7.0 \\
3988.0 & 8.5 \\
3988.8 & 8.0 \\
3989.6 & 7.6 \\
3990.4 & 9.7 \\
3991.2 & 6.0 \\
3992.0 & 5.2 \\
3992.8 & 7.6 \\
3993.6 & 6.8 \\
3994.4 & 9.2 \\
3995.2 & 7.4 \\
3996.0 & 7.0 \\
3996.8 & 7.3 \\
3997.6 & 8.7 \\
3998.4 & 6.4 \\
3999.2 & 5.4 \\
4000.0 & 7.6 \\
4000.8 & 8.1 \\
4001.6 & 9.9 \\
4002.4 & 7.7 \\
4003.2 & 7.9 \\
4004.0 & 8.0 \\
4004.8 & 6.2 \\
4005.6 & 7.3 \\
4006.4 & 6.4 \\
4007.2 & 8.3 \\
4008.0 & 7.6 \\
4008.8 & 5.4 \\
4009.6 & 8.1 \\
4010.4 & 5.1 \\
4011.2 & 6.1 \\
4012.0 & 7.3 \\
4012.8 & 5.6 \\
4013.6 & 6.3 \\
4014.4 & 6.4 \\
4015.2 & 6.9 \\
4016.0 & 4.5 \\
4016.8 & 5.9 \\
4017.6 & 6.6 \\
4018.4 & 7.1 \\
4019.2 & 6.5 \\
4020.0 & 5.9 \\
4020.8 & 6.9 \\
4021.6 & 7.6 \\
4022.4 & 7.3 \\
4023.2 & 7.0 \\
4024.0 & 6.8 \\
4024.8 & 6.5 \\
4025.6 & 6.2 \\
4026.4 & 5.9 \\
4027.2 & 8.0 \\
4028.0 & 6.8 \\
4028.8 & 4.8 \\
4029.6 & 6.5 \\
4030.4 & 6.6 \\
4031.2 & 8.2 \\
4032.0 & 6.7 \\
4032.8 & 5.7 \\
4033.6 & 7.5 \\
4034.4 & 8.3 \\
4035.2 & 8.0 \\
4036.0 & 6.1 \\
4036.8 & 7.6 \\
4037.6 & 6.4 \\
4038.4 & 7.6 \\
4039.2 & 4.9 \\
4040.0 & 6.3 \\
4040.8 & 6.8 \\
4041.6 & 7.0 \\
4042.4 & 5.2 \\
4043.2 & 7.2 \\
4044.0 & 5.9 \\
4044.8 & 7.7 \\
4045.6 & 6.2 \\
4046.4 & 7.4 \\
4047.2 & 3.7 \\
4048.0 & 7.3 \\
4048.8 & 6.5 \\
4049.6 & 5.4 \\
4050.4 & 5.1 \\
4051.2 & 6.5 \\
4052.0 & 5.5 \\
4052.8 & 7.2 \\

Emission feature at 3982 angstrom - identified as Mg II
